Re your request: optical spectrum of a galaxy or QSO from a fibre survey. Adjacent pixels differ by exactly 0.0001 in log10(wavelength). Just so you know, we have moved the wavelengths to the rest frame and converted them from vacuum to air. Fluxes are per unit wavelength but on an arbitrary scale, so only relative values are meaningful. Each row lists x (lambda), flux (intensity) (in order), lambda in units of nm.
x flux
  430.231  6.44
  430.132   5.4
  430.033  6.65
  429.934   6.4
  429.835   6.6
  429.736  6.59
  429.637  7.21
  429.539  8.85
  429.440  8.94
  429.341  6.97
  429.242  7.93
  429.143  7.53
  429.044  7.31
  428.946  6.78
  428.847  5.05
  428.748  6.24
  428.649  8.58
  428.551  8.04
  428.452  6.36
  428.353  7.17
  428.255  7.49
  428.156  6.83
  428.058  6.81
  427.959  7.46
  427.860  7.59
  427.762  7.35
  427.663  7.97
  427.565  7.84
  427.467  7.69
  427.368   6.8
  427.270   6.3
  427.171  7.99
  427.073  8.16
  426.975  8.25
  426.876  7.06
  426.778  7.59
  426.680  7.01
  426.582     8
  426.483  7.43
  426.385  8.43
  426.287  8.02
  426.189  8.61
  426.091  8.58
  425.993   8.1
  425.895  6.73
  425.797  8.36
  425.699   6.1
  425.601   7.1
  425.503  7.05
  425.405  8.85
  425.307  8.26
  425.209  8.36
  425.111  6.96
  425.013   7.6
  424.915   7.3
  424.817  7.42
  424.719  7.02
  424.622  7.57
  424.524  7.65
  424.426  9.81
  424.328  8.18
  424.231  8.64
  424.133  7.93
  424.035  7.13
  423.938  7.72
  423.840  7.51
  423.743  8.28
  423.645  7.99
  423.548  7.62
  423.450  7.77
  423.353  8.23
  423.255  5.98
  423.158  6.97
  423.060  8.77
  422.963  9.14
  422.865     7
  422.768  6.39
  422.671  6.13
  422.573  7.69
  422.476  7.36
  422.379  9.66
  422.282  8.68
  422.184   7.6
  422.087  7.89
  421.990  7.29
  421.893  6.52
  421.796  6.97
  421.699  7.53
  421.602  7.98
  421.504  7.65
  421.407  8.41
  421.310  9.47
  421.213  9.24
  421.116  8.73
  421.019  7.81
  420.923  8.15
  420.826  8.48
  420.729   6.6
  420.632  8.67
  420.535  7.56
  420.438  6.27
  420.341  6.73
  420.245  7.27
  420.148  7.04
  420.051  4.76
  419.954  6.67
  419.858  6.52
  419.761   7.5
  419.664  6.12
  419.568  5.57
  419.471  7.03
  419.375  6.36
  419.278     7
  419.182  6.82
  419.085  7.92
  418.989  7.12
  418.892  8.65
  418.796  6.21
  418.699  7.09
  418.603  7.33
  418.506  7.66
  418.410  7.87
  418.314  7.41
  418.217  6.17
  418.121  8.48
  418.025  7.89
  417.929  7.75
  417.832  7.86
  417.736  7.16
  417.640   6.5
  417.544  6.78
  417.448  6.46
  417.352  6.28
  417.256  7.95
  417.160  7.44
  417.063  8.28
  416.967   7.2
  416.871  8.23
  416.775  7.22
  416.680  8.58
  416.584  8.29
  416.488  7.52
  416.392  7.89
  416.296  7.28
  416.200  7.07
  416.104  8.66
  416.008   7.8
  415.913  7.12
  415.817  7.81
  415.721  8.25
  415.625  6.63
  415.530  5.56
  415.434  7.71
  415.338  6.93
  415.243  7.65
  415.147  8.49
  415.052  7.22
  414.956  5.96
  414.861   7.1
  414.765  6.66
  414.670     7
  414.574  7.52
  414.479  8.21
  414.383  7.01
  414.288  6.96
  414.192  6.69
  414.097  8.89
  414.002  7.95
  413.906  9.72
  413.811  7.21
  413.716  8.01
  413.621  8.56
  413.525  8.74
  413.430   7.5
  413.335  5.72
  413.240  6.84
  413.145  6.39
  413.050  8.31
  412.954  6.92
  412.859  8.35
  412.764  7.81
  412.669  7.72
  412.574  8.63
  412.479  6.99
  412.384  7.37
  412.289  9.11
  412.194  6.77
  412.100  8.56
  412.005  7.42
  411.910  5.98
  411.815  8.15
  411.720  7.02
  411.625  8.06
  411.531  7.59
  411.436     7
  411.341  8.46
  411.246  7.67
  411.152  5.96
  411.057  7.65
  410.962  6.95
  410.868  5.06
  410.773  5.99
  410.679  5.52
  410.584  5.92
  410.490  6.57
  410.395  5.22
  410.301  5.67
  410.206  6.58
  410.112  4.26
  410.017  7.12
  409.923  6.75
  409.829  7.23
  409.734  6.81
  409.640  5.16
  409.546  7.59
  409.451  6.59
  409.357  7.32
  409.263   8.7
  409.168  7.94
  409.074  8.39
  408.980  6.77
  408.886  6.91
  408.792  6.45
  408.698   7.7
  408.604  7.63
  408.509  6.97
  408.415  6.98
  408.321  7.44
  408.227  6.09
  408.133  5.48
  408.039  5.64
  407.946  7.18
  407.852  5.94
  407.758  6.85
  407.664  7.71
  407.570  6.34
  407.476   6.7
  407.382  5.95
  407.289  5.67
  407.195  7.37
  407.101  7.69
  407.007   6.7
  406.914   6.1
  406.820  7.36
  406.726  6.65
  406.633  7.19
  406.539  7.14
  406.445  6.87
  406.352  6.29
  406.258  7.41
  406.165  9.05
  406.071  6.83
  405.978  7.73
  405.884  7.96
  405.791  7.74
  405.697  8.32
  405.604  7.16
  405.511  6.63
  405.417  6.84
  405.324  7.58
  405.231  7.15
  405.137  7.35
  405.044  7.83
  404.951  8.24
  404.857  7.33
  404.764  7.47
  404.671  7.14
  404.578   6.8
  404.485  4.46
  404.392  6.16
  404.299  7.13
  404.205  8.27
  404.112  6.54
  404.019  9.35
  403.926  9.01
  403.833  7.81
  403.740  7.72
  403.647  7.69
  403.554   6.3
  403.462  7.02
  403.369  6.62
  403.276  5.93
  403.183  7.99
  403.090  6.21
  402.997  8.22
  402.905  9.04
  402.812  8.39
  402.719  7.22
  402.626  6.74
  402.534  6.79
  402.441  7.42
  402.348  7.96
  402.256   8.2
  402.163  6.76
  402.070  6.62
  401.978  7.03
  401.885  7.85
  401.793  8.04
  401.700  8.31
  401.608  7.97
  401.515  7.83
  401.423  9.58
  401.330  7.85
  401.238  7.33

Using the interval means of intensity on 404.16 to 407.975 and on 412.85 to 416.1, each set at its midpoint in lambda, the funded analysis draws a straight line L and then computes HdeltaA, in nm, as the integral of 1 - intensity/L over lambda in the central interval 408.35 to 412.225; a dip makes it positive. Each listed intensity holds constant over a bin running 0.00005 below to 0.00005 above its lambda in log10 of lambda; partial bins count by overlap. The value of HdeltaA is 0.19 nm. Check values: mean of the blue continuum 7.08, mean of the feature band 6.91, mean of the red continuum 7.46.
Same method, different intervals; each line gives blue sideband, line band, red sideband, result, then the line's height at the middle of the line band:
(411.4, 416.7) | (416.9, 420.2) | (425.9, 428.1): 0.22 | 7.59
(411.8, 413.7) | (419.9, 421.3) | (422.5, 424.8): 0.03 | 7.66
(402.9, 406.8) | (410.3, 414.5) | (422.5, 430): 0.04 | 7.4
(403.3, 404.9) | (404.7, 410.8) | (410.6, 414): 0.32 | 7.3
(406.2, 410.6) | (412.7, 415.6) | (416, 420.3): -0.16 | 7.05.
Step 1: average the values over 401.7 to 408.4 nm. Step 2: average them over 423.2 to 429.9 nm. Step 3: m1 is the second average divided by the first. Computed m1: 1.1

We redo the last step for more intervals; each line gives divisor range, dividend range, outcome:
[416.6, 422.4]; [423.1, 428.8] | 1.03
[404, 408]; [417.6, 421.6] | 1.04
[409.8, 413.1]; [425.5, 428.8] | 1.07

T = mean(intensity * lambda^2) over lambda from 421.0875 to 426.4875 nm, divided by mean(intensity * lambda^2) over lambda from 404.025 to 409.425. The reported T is 1.2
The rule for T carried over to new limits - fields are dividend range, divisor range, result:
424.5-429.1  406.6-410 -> 1.18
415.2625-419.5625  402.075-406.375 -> 1.06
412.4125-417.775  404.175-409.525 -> 1.10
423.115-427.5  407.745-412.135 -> 1.21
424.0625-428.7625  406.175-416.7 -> 1.15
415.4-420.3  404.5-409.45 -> 1.07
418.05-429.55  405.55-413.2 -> 1.15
